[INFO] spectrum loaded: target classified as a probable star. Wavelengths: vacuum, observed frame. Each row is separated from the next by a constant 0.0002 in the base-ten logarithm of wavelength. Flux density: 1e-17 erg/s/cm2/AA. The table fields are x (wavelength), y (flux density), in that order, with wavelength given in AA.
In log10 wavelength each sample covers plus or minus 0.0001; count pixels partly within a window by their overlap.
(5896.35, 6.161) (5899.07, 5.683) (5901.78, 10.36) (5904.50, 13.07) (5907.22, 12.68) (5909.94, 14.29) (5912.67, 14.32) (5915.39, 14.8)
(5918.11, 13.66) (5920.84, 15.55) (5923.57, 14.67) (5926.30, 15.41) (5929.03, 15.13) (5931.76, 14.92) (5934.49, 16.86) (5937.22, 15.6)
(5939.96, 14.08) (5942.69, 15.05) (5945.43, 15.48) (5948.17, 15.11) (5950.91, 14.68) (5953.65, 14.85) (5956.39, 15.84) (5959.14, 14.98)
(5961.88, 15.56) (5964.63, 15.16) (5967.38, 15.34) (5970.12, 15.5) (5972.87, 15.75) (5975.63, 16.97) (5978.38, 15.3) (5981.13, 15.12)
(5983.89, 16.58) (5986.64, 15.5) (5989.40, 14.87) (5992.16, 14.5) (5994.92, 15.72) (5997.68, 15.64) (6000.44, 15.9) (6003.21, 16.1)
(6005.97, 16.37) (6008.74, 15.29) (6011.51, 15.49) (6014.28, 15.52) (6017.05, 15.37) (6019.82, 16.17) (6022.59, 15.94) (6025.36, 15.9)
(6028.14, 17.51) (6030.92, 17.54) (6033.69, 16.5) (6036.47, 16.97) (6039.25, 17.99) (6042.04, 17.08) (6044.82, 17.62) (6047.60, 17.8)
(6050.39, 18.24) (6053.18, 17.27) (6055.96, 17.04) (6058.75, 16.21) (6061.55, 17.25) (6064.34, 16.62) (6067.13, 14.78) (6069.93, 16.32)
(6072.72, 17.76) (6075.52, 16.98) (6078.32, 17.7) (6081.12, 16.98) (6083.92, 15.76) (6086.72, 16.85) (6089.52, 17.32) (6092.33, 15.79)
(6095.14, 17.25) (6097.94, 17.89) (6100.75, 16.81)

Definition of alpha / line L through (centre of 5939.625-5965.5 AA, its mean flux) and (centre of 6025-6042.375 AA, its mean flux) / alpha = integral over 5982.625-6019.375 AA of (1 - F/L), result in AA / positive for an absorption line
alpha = 1.6 AA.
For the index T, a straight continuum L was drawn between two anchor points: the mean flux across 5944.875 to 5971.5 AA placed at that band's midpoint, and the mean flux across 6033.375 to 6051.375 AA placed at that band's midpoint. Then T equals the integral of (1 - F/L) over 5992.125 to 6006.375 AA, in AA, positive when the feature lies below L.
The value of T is 0.5 AA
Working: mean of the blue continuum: 15.2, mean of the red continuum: 17.5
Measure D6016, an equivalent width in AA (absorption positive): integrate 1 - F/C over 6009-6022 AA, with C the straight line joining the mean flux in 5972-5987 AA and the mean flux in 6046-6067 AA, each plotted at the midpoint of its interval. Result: 0.65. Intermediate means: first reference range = 15.9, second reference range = 17.1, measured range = 15.6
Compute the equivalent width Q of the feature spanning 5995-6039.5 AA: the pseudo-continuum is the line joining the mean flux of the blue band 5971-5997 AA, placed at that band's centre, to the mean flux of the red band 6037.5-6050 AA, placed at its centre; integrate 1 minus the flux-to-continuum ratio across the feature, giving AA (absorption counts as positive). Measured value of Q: 1.4 AA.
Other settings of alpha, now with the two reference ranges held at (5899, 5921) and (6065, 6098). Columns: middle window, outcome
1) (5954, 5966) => -1.08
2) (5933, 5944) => -1.46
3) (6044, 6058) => -1.28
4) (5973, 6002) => -1.88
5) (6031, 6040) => -0.82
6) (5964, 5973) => -0.73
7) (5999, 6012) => -0.68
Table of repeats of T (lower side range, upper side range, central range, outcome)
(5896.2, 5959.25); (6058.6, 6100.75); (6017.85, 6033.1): -0.7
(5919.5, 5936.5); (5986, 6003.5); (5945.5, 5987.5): -0.2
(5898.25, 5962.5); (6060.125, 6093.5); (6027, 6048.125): -1.7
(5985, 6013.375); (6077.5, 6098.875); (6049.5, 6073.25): -0.4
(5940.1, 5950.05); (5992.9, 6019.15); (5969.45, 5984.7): -0.5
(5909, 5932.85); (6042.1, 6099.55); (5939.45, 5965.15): 0.2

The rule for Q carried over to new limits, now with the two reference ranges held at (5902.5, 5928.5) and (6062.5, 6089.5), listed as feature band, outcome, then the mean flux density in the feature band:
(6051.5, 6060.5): -0.3 AA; 16.9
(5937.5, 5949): -0.3 AA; 15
